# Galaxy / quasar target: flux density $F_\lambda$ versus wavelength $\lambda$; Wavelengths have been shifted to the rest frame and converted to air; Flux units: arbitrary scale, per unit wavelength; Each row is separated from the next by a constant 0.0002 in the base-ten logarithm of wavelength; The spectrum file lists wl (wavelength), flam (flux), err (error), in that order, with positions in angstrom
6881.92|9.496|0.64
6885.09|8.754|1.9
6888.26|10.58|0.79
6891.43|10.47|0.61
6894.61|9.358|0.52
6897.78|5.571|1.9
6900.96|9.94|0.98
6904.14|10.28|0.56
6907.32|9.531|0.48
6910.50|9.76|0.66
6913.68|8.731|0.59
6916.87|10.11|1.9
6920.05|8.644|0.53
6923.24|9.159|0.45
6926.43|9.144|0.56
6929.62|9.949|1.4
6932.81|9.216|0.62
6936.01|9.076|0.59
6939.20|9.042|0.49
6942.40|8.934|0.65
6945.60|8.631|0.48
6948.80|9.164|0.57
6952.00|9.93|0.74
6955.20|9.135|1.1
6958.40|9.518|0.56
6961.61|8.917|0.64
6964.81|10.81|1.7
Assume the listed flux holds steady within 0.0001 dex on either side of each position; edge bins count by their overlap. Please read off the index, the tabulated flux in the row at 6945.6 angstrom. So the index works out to 8.631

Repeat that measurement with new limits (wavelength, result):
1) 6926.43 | 9.144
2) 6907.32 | 9.531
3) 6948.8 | 9.164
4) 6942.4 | 8.934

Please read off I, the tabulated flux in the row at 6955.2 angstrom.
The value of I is 9.135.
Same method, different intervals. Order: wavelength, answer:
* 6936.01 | 9.076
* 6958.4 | 9.518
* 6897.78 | 5.571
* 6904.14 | 10.28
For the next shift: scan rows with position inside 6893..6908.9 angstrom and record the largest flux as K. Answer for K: 10.28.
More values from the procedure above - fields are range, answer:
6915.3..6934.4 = 10.11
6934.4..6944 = 9.076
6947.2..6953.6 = 9.93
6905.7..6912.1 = 9.76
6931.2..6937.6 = 9.216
